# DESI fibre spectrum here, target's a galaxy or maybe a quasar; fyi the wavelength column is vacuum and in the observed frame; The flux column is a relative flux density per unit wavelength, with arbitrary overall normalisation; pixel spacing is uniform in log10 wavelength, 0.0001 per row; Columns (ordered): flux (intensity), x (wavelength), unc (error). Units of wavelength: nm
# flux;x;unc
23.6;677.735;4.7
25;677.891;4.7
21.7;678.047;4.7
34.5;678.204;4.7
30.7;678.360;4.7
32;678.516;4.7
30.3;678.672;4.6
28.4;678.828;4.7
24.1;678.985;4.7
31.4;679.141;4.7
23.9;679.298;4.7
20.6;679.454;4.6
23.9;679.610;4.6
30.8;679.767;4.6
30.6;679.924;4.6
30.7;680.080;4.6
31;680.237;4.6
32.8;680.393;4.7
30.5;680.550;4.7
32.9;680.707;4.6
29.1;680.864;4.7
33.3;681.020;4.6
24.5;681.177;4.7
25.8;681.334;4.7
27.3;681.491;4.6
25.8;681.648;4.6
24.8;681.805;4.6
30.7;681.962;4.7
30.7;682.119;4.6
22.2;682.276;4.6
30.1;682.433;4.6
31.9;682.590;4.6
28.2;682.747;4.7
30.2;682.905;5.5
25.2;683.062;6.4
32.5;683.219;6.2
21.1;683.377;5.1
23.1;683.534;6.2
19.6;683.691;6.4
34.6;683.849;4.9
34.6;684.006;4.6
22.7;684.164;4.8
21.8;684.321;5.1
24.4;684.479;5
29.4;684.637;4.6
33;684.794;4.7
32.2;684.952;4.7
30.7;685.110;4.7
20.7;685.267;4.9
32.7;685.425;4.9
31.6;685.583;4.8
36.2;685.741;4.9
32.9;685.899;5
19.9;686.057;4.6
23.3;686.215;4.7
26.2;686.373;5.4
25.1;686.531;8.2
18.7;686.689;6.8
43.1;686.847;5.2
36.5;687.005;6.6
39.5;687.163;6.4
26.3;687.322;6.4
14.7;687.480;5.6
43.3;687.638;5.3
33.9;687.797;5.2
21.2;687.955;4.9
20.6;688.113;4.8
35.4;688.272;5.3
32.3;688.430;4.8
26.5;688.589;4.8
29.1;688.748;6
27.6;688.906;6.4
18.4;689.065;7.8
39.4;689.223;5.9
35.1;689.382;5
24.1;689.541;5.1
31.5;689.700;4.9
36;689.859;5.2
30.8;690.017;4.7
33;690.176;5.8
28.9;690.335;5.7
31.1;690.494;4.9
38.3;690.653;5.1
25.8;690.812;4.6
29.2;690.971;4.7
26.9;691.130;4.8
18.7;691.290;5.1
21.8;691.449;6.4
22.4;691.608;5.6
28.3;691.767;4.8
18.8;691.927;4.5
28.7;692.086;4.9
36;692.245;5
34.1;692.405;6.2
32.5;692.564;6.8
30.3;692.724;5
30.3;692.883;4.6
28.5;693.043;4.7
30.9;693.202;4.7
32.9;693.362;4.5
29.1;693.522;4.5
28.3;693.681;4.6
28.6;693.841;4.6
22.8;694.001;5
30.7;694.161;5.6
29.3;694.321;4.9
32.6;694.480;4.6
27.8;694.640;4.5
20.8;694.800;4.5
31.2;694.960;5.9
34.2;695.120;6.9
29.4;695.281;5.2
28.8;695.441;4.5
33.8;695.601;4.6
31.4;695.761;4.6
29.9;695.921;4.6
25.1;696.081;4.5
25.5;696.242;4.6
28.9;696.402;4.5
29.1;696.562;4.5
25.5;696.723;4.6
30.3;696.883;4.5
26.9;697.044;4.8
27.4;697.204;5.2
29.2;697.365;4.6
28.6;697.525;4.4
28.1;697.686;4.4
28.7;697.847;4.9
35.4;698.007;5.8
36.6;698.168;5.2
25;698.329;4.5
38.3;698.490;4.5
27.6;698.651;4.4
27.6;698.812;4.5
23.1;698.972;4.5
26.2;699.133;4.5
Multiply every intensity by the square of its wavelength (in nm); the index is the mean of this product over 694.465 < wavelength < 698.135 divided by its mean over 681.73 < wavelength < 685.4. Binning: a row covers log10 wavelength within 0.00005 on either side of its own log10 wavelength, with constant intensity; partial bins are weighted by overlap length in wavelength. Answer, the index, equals 1.09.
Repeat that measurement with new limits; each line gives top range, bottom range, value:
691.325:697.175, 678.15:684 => 1.05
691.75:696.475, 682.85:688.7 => 1.05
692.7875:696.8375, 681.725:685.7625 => 1.06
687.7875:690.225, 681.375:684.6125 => 1.11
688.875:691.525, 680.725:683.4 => 1.07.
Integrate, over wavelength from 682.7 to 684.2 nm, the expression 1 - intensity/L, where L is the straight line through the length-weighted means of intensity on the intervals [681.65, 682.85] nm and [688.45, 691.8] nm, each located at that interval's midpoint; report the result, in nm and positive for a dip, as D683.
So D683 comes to 0.05 nm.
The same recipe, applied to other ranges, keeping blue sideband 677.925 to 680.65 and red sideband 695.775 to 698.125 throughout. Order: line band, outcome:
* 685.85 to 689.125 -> 0.04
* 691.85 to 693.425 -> -0.09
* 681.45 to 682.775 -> 0.03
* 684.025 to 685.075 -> 0.03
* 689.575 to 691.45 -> -0.05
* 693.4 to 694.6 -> -0.01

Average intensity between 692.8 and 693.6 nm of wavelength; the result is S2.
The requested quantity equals 30.3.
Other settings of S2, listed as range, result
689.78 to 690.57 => 32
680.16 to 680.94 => 31.3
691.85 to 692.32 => 27.8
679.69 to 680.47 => 31.2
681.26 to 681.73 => 26.3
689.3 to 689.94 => 31.7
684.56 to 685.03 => 31.6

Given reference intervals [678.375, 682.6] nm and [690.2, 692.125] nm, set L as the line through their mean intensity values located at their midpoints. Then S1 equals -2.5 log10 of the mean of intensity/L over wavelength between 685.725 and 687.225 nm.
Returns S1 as -0.09 mag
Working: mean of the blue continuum 28.5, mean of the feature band 29.8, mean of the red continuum 26.7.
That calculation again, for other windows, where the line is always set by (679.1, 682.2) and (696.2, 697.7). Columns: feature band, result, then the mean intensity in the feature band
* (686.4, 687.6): -0.04 mag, 29.5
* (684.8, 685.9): -0.10 mag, 31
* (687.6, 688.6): -0.07 mag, 30.2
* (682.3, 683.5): 0.02 mag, 28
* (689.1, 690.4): -0.13 mag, 31.9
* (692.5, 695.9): -0.06 mag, 29.7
